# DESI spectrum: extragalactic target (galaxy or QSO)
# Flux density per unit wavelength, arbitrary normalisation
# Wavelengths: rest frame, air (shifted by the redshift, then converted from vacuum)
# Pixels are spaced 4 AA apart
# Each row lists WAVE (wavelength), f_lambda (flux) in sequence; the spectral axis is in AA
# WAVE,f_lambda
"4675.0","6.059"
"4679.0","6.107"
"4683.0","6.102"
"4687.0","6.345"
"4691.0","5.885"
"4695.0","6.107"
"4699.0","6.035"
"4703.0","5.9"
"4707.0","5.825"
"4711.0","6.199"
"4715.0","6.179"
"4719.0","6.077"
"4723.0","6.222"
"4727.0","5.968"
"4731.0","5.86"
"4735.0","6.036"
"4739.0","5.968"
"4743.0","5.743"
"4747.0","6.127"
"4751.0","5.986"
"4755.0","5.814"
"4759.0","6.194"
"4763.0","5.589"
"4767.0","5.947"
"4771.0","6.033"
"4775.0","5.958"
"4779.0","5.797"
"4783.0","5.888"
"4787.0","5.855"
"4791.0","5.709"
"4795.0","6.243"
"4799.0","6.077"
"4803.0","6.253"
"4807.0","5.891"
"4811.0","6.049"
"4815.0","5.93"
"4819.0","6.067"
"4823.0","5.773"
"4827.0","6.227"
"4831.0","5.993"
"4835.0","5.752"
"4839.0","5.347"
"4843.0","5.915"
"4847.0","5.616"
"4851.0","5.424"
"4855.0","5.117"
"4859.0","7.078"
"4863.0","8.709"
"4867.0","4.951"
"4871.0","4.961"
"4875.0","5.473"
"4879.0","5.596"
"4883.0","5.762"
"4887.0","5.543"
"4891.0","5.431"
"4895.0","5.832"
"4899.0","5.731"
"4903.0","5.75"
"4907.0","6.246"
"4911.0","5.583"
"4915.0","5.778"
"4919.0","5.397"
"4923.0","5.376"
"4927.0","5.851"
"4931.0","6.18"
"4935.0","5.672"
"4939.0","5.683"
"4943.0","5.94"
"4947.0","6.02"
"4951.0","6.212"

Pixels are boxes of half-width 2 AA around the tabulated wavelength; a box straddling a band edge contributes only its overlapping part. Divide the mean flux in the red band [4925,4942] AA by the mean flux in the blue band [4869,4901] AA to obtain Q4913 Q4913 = 1.1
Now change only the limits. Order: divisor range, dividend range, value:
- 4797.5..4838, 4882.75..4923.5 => 0.95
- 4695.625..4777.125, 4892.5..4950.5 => 0.97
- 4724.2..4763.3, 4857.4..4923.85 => 0.98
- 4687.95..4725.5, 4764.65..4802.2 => 0.98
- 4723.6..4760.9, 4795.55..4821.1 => 1.01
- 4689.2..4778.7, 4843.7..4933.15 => 0.97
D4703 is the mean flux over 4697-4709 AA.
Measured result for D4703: 5.92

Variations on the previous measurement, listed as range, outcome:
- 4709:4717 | 6.19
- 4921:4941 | 5.75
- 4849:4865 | 6.58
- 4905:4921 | 5.75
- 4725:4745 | 5.92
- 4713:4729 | 6.11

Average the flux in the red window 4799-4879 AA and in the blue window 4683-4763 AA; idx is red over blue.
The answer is 0.98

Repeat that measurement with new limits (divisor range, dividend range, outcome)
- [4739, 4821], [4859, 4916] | 0.98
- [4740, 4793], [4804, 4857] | 0.98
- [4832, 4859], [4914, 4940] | 1.01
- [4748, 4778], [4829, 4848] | 0.97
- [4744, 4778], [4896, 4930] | 0.96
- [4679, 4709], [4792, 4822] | 1.00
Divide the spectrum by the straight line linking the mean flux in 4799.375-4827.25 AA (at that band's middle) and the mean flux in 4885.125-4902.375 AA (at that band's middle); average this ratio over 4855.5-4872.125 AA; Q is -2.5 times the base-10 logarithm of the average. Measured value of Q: -0.107 mag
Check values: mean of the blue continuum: 6.02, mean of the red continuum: 5.64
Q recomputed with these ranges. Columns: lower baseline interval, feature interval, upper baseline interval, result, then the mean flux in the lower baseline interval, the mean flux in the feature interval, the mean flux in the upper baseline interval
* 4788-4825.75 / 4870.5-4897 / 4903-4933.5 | 0.06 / 6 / 5.55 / 5.77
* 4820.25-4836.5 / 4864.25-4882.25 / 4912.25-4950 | 0.09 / 5.95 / 5.43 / 5.77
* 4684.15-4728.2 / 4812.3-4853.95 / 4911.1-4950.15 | 0.02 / 6.07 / 5.79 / 5.77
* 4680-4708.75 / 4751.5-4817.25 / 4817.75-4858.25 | -0.02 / 6.03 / 5.95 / 5.76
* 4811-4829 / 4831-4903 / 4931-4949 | 0.03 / 6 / 5.78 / 5.87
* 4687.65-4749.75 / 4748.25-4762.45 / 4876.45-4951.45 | 0.00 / 6.02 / 5.96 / 5.76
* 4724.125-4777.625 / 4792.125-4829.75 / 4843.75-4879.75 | -0.02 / 5.94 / 6.05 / 5.89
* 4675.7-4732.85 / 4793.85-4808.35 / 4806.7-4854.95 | -0.05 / 6.06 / 6.12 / 5.8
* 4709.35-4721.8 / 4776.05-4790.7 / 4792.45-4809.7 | 0.05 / 6.15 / 5.84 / 6.1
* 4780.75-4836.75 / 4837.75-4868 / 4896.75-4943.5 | -0.03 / 5.98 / 6.07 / 5.76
